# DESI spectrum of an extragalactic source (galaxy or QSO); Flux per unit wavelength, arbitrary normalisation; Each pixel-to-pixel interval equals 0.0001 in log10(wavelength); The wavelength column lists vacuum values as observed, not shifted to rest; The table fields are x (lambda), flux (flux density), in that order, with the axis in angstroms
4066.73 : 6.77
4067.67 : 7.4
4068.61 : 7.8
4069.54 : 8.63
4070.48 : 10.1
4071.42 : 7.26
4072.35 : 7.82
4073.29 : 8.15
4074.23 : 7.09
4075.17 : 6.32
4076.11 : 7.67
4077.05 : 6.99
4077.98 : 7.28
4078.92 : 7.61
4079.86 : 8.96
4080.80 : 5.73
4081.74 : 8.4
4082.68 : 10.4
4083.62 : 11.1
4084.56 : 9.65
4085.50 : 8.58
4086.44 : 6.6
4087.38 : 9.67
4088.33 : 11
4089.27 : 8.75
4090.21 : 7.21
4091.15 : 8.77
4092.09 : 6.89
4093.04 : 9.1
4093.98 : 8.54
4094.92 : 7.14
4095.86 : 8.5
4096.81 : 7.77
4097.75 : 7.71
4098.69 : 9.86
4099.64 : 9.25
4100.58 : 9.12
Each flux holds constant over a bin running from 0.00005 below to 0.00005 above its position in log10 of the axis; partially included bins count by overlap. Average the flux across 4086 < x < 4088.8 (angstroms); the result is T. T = 9.09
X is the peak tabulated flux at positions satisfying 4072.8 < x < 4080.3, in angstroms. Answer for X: 8.96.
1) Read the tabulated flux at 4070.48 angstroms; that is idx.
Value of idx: 10.1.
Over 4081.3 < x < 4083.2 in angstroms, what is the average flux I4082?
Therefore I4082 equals 9.46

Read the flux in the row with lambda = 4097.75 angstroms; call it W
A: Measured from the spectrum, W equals 7.71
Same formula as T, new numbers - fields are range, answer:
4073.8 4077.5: 7.01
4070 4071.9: 8.68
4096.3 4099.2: 8.44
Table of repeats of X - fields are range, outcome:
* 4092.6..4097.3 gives 9.1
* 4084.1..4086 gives 9.65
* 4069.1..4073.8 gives 10.1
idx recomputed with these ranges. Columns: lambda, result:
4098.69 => 9.86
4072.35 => 7.82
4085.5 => 8.58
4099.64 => 9.25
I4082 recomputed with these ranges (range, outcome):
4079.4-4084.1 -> 8.92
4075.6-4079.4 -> 7.39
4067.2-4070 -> 7.95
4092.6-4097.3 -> 8.21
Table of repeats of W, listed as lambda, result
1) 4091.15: 8.77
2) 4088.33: 11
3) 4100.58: 9.12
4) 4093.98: 8.54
